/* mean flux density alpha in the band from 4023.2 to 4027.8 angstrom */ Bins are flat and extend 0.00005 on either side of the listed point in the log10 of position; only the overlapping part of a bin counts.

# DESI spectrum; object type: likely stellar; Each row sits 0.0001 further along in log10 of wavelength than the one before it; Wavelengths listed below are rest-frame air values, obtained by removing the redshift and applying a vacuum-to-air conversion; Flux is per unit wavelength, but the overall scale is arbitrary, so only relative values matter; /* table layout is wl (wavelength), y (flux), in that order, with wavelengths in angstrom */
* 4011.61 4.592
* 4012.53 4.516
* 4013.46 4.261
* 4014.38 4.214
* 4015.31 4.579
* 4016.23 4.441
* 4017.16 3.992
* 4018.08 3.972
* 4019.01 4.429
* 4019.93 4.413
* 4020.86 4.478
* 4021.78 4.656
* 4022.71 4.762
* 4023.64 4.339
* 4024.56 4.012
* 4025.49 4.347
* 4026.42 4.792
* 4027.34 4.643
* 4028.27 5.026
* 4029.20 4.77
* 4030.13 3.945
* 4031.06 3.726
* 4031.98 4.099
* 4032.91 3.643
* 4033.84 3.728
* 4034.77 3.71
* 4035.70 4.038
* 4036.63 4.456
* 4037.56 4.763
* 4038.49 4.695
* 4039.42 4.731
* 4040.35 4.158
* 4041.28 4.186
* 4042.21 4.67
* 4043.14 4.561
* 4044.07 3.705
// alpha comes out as 4.43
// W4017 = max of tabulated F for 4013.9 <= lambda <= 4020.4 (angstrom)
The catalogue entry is 4.579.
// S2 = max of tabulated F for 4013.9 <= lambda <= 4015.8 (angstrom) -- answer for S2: 4.579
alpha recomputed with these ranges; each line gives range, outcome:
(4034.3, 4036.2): 3.88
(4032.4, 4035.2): 3.69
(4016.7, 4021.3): 4.26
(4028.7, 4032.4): 4.15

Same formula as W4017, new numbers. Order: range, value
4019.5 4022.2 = 4.656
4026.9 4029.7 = 5.026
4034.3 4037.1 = 4.456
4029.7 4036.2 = 4.099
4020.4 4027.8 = 4.792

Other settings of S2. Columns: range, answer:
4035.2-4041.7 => 4.763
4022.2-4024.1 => 4.762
